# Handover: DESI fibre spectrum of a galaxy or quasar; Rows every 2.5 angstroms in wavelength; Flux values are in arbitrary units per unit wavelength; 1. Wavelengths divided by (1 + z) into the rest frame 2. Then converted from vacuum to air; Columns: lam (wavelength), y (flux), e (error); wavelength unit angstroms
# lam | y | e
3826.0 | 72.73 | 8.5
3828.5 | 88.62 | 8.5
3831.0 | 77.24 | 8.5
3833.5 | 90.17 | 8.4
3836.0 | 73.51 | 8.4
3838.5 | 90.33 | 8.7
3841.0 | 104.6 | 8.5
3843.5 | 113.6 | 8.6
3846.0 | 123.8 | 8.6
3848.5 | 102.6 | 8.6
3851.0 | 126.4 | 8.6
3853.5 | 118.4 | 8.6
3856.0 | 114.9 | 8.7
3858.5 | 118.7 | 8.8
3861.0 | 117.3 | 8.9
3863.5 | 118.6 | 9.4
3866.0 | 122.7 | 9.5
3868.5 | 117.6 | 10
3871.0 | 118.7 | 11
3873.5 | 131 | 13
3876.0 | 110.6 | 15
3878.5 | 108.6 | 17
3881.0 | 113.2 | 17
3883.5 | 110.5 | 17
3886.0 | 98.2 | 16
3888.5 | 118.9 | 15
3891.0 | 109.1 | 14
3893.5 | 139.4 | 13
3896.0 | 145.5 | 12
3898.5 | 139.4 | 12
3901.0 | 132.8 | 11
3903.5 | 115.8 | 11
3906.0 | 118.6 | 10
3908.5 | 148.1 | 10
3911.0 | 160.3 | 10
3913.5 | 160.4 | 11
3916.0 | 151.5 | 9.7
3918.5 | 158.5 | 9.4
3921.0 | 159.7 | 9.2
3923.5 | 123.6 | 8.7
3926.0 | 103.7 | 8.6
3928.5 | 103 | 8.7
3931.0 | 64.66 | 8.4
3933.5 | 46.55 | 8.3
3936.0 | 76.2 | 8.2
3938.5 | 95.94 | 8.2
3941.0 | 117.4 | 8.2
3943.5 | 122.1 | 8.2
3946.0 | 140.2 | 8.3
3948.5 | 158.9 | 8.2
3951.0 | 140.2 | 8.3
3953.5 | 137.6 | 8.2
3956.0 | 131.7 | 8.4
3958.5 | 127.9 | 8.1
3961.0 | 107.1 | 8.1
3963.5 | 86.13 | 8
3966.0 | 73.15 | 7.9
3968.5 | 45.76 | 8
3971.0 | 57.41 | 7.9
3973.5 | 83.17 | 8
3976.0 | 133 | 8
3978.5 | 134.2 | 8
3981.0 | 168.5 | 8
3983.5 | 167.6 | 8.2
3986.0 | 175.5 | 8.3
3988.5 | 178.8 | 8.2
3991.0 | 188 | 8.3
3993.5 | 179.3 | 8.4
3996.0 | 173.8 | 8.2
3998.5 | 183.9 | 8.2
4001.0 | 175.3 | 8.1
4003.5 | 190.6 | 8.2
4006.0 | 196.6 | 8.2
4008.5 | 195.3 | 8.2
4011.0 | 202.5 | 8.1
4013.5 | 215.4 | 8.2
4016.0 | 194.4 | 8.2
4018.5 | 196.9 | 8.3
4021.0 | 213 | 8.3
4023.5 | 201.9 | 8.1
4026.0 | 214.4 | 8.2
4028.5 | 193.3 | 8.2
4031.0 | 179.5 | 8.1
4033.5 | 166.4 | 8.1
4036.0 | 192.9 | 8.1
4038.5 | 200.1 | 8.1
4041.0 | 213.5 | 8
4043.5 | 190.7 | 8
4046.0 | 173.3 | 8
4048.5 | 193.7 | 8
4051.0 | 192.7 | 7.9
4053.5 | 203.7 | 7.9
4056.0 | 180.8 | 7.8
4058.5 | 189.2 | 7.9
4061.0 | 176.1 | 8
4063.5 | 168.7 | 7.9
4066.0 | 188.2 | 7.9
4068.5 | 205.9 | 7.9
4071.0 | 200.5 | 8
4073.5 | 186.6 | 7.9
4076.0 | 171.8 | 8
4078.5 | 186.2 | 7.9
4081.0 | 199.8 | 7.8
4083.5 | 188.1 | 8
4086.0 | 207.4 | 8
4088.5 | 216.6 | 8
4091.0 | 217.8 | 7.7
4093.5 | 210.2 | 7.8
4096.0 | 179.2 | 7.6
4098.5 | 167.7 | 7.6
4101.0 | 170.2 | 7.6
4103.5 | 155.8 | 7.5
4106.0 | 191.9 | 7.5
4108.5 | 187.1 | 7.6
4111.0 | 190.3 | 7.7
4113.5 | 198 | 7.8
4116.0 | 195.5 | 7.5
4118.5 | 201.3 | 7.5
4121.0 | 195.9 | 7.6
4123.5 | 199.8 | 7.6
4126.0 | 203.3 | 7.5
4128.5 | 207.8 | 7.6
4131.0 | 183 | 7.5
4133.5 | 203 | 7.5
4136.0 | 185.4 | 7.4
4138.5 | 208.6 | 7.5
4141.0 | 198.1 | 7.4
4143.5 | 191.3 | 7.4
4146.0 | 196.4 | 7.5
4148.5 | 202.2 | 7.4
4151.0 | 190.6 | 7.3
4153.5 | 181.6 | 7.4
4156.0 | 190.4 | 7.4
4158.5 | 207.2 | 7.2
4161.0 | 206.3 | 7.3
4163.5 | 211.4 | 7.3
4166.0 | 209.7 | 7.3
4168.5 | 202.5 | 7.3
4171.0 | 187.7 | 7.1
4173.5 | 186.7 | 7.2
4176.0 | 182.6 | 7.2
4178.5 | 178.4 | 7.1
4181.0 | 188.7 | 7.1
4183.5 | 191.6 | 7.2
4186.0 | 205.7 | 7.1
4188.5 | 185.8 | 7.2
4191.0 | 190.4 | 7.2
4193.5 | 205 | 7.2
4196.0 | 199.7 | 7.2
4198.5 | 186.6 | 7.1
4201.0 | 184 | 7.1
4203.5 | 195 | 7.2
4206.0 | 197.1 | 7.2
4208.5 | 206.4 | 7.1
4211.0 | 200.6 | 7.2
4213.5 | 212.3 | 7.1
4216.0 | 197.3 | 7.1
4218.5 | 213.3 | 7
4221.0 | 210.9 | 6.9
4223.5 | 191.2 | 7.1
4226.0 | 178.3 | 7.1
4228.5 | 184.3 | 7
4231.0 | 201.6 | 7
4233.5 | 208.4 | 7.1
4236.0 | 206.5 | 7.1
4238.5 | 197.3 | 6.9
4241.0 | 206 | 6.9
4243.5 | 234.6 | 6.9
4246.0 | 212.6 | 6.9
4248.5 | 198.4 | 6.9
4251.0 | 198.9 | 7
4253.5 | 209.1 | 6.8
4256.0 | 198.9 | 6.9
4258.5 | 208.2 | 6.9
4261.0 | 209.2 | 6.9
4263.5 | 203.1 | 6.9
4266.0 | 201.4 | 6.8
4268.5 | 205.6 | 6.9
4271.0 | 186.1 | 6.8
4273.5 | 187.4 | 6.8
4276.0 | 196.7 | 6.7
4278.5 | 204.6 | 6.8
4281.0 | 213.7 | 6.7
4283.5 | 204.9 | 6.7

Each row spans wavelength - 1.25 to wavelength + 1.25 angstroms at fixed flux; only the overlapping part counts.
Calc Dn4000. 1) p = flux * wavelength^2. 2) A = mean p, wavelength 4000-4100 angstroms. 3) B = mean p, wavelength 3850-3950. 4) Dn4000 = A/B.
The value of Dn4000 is 1.72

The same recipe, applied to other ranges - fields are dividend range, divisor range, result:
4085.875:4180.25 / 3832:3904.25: 1.93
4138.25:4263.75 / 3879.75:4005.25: 1.74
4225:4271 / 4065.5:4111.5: 1.15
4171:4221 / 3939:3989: 1.78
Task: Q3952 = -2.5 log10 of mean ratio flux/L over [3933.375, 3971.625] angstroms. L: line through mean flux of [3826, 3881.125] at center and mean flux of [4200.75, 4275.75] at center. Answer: 0.23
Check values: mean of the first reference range 108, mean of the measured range 106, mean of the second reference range 202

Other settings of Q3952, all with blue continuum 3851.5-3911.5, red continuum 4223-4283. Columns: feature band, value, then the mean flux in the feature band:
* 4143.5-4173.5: -0.09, 198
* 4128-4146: -0.11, 196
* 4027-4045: -0.22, 191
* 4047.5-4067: -0.17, 187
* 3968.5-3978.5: 0.49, 90.9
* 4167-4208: -0.02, 192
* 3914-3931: 0.01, 129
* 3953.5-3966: 0.24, 112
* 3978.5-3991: -0.18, 170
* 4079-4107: -0.14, 191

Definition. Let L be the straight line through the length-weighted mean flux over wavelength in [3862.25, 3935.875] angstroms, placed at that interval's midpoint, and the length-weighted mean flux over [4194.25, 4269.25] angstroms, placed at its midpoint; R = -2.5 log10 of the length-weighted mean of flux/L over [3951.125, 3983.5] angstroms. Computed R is 0.241 mag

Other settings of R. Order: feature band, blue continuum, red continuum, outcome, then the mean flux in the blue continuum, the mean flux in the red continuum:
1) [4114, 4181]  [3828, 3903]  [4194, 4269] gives -0.09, 113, 202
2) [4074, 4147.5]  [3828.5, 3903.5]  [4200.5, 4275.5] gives -0.13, 114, 202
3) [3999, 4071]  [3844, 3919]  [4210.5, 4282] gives -0.22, 125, 203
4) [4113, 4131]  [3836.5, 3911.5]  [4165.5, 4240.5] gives -0.13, 119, 196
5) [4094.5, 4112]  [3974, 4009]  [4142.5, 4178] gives 0.06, 172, 196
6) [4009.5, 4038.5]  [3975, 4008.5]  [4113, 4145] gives -0.10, 174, 198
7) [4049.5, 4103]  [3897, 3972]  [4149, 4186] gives -0.16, 117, 195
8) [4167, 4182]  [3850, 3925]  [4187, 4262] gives 0.01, 127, 201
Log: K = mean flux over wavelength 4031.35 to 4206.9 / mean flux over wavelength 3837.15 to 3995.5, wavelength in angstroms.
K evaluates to 1.57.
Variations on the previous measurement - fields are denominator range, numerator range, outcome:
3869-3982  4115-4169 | 1.68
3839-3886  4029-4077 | 1.63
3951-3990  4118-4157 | 1.61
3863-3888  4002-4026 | 1.75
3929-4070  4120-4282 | 1.25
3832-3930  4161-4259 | 1.64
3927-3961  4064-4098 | 1.74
